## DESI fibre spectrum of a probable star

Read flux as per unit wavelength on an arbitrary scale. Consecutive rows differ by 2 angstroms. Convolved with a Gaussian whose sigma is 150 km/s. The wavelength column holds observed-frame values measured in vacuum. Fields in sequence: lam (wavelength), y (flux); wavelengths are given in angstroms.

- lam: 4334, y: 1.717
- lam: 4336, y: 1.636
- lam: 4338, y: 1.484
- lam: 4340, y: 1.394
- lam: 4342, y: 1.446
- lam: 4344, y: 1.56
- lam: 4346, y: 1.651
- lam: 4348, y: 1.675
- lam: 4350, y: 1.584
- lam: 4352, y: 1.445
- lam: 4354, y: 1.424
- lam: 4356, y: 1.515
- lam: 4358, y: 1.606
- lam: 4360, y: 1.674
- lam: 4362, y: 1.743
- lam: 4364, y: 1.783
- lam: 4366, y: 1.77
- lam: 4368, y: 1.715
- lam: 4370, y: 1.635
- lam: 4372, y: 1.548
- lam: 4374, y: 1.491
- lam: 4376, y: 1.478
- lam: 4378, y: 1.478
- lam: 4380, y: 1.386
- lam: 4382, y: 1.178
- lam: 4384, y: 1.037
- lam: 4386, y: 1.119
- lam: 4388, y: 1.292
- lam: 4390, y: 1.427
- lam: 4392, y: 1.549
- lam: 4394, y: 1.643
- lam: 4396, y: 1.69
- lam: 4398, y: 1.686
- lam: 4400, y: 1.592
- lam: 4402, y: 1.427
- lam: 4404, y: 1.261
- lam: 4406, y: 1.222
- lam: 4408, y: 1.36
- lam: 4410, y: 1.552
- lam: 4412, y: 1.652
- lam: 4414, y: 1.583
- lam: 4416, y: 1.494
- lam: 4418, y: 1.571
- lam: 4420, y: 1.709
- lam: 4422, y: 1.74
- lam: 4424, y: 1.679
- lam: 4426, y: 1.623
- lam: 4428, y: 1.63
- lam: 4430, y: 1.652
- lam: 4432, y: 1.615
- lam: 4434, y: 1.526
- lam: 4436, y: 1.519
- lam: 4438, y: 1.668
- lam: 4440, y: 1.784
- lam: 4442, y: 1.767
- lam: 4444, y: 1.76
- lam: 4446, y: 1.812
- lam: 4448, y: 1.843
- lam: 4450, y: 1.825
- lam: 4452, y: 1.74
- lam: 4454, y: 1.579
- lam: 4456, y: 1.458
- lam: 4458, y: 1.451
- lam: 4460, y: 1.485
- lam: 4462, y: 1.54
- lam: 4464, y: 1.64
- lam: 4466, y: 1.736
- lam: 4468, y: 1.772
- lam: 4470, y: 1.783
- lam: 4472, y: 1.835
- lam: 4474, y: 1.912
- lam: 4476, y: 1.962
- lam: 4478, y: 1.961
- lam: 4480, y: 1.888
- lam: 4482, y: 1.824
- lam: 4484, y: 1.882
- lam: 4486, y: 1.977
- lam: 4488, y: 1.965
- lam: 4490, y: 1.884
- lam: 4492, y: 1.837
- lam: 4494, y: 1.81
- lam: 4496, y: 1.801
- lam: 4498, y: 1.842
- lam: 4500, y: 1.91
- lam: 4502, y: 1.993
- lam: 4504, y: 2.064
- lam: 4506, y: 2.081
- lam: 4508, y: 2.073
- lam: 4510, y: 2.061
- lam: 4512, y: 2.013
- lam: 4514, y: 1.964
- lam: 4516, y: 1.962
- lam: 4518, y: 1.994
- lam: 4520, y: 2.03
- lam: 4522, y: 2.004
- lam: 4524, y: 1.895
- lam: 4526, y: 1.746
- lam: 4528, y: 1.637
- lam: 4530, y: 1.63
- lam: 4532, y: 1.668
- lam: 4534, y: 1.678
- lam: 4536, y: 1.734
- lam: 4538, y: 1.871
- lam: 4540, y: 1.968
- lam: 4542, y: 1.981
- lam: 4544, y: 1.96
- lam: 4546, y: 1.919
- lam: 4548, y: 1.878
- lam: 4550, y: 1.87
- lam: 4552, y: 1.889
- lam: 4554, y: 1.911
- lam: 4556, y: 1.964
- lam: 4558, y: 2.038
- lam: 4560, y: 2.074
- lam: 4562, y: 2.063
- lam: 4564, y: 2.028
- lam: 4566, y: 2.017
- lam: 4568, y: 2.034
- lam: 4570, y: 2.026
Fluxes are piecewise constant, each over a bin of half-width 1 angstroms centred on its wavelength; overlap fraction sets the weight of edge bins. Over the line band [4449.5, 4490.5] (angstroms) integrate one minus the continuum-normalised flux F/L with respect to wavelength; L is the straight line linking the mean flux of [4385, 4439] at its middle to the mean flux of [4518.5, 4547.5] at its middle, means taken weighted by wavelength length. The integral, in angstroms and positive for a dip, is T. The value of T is -2.0 angstroms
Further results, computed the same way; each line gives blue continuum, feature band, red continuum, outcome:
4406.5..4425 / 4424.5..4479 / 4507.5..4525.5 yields 0.9 angstroms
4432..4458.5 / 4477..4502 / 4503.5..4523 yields 0.2 angstroms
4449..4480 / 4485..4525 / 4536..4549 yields -3.0 angstroms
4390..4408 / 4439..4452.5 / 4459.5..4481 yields -0.9 angstroms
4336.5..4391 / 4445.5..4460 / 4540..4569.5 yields 0.6 angstroms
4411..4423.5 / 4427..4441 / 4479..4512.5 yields 0.5 angstroms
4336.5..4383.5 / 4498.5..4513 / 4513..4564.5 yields -1.5 angstroms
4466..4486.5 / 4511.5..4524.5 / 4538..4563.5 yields -0.4 angstroms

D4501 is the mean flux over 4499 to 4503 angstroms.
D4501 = 1.95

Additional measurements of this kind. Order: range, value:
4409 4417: 1.57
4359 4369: 1.74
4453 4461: 1.49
